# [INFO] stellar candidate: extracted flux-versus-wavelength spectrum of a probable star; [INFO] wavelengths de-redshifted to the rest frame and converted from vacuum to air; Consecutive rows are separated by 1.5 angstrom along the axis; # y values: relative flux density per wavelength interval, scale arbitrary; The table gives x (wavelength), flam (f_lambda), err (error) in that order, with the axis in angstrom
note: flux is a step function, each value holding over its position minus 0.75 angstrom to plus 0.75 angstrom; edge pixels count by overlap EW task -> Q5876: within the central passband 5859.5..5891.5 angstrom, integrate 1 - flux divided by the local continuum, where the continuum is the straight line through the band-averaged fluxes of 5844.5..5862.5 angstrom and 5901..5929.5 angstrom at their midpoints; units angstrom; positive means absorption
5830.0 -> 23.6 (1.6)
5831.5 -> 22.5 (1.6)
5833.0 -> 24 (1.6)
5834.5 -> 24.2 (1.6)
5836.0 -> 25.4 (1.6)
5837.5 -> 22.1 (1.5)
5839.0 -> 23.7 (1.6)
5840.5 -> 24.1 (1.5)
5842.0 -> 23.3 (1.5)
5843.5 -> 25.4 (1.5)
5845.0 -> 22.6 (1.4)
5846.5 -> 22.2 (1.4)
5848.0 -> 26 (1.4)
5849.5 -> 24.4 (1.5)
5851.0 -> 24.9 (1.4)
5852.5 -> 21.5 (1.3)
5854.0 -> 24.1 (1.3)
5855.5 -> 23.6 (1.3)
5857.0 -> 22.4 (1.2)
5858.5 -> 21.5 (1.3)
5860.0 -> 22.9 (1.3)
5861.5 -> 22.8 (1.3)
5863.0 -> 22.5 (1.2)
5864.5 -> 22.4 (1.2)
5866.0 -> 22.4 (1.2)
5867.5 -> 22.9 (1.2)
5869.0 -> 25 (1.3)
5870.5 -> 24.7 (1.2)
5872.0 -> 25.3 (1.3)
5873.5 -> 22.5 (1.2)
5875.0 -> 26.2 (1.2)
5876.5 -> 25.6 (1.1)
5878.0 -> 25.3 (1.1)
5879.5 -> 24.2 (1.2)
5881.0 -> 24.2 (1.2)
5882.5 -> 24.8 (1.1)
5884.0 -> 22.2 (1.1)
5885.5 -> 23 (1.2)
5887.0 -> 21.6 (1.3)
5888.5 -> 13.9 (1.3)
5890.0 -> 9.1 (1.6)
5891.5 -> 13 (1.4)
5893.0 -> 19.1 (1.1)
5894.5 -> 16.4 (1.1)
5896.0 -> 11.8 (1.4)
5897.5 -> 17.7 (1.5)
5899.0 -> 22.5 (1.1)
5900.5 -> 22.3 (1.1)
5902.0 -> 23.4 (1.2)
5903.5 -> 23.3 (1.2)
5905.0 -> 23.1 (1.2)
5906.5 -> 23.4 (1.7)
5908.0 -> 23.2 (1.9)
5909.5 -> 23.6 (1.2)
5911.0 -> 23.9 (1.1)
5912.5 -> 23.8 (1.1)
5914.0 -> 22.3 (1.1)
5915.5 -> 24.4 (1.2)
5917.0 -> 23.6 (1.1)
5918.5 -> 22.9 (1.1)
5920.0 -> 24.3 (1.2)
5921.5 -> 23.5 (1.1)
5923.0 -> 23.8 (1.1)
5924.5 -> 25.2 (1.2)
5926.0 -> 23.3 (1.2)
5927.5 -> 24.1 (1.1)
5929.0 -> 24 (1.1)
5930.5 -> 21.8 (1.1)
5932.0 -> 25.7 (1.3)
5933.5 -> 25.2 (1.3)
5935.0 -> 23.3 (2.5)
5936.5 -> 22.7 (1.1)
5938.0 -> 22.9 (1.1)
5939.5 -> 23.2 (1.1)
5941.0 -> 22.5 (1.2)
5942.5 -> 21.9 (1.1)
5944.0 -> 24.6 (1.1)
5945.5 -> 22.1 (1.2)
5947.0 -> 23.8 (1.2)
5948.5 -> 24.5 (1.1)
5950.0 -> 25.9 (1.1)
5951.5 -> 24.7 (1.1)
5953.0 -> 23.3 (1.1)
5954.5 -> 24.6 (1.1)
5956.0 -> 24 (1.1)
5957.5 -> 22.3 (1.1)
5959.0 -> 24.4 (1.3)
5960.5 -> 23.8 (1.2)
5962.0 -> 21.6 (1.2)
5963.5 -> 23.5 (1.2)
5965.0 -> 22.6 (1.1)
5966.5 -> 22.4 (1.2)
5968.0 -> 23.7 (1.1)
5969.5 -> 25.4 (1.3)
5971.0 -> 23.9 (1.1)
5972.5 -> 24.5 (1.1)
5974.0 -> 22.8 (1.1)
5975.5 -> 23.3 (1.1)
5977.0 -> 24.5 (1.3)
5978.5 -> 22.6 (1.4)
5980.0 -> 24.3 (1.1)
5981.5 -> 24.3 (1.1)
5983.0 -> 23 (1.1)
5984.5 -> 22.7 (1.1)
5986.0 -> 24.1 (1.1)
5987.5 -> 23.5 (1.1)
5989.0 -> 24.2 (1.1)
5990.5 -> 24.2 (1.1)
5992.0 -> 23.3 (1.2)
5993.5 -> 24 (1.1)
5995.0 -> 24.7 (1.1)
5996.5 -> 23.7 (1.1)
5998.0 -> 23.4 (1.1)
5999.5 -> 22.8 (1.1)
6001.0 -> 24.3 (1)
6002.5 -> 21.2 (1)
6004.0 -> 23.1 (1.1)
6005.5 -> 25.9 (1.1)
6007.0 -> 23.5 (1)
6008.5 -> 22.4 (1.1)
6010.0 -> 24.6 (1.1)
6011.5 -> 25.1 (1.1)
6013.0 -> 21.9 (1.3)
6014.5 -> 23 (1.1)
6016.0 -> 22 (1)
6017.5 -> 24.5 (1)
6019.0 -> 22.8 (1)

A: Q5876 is 1.4 angstrom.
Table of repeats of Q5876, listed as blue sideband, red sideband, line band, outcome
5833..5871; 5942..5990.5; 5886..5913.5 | 4.4 angstrom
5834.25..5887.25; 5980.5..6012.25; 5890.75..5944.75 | 3.0 angstrom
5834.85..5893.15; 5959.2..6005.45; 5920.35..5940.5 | -0.5 angstrom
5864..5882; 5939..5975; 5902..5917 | 0.3 angstrom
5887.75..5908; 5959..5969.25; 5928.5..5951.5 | -2.3 angstrom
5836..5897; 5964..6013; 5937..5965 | -0.4 angstrom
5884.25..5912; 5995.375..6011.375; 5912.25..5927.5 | -2.4 angstrom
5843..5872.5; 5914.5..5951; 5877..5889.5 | 0.7 angstrom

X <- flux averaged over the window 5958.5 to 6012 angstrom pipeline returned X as 23.6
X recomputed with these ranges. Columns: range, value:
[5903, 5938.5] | 23.6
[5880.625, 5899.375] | 18.2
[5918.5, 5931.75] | 23.8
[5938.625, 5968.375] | 23.5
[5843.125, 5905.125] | 22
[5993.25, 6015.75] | 23.5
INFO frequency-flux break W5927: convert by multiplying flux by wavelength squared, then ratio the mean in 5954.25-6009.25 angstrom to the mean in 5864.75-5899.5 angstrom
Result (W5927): 1.16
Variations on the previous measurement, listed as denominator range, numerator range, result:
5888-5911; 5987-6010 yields 1.27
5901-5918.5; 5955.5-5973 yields 1.02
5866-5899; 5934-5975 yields 1.15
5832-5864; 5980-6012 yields 1.06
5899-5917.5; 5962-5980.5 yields 1.03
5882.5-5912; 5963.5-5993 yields 1.22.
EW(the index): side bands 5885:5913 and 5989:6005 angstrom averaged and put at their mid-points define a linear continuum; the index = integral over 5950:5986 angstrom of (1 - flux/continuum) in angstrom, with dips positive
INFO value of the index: -1.9 angstrom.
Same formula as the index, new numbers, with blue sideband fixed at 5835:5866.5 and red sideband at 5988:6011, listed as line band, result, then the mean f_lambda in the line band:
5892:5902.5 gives 2.10 angstrom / 18.8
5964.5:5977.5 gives -0.03 angstrom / 23.7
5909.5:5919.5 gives 0.00 angstrom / 23.5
